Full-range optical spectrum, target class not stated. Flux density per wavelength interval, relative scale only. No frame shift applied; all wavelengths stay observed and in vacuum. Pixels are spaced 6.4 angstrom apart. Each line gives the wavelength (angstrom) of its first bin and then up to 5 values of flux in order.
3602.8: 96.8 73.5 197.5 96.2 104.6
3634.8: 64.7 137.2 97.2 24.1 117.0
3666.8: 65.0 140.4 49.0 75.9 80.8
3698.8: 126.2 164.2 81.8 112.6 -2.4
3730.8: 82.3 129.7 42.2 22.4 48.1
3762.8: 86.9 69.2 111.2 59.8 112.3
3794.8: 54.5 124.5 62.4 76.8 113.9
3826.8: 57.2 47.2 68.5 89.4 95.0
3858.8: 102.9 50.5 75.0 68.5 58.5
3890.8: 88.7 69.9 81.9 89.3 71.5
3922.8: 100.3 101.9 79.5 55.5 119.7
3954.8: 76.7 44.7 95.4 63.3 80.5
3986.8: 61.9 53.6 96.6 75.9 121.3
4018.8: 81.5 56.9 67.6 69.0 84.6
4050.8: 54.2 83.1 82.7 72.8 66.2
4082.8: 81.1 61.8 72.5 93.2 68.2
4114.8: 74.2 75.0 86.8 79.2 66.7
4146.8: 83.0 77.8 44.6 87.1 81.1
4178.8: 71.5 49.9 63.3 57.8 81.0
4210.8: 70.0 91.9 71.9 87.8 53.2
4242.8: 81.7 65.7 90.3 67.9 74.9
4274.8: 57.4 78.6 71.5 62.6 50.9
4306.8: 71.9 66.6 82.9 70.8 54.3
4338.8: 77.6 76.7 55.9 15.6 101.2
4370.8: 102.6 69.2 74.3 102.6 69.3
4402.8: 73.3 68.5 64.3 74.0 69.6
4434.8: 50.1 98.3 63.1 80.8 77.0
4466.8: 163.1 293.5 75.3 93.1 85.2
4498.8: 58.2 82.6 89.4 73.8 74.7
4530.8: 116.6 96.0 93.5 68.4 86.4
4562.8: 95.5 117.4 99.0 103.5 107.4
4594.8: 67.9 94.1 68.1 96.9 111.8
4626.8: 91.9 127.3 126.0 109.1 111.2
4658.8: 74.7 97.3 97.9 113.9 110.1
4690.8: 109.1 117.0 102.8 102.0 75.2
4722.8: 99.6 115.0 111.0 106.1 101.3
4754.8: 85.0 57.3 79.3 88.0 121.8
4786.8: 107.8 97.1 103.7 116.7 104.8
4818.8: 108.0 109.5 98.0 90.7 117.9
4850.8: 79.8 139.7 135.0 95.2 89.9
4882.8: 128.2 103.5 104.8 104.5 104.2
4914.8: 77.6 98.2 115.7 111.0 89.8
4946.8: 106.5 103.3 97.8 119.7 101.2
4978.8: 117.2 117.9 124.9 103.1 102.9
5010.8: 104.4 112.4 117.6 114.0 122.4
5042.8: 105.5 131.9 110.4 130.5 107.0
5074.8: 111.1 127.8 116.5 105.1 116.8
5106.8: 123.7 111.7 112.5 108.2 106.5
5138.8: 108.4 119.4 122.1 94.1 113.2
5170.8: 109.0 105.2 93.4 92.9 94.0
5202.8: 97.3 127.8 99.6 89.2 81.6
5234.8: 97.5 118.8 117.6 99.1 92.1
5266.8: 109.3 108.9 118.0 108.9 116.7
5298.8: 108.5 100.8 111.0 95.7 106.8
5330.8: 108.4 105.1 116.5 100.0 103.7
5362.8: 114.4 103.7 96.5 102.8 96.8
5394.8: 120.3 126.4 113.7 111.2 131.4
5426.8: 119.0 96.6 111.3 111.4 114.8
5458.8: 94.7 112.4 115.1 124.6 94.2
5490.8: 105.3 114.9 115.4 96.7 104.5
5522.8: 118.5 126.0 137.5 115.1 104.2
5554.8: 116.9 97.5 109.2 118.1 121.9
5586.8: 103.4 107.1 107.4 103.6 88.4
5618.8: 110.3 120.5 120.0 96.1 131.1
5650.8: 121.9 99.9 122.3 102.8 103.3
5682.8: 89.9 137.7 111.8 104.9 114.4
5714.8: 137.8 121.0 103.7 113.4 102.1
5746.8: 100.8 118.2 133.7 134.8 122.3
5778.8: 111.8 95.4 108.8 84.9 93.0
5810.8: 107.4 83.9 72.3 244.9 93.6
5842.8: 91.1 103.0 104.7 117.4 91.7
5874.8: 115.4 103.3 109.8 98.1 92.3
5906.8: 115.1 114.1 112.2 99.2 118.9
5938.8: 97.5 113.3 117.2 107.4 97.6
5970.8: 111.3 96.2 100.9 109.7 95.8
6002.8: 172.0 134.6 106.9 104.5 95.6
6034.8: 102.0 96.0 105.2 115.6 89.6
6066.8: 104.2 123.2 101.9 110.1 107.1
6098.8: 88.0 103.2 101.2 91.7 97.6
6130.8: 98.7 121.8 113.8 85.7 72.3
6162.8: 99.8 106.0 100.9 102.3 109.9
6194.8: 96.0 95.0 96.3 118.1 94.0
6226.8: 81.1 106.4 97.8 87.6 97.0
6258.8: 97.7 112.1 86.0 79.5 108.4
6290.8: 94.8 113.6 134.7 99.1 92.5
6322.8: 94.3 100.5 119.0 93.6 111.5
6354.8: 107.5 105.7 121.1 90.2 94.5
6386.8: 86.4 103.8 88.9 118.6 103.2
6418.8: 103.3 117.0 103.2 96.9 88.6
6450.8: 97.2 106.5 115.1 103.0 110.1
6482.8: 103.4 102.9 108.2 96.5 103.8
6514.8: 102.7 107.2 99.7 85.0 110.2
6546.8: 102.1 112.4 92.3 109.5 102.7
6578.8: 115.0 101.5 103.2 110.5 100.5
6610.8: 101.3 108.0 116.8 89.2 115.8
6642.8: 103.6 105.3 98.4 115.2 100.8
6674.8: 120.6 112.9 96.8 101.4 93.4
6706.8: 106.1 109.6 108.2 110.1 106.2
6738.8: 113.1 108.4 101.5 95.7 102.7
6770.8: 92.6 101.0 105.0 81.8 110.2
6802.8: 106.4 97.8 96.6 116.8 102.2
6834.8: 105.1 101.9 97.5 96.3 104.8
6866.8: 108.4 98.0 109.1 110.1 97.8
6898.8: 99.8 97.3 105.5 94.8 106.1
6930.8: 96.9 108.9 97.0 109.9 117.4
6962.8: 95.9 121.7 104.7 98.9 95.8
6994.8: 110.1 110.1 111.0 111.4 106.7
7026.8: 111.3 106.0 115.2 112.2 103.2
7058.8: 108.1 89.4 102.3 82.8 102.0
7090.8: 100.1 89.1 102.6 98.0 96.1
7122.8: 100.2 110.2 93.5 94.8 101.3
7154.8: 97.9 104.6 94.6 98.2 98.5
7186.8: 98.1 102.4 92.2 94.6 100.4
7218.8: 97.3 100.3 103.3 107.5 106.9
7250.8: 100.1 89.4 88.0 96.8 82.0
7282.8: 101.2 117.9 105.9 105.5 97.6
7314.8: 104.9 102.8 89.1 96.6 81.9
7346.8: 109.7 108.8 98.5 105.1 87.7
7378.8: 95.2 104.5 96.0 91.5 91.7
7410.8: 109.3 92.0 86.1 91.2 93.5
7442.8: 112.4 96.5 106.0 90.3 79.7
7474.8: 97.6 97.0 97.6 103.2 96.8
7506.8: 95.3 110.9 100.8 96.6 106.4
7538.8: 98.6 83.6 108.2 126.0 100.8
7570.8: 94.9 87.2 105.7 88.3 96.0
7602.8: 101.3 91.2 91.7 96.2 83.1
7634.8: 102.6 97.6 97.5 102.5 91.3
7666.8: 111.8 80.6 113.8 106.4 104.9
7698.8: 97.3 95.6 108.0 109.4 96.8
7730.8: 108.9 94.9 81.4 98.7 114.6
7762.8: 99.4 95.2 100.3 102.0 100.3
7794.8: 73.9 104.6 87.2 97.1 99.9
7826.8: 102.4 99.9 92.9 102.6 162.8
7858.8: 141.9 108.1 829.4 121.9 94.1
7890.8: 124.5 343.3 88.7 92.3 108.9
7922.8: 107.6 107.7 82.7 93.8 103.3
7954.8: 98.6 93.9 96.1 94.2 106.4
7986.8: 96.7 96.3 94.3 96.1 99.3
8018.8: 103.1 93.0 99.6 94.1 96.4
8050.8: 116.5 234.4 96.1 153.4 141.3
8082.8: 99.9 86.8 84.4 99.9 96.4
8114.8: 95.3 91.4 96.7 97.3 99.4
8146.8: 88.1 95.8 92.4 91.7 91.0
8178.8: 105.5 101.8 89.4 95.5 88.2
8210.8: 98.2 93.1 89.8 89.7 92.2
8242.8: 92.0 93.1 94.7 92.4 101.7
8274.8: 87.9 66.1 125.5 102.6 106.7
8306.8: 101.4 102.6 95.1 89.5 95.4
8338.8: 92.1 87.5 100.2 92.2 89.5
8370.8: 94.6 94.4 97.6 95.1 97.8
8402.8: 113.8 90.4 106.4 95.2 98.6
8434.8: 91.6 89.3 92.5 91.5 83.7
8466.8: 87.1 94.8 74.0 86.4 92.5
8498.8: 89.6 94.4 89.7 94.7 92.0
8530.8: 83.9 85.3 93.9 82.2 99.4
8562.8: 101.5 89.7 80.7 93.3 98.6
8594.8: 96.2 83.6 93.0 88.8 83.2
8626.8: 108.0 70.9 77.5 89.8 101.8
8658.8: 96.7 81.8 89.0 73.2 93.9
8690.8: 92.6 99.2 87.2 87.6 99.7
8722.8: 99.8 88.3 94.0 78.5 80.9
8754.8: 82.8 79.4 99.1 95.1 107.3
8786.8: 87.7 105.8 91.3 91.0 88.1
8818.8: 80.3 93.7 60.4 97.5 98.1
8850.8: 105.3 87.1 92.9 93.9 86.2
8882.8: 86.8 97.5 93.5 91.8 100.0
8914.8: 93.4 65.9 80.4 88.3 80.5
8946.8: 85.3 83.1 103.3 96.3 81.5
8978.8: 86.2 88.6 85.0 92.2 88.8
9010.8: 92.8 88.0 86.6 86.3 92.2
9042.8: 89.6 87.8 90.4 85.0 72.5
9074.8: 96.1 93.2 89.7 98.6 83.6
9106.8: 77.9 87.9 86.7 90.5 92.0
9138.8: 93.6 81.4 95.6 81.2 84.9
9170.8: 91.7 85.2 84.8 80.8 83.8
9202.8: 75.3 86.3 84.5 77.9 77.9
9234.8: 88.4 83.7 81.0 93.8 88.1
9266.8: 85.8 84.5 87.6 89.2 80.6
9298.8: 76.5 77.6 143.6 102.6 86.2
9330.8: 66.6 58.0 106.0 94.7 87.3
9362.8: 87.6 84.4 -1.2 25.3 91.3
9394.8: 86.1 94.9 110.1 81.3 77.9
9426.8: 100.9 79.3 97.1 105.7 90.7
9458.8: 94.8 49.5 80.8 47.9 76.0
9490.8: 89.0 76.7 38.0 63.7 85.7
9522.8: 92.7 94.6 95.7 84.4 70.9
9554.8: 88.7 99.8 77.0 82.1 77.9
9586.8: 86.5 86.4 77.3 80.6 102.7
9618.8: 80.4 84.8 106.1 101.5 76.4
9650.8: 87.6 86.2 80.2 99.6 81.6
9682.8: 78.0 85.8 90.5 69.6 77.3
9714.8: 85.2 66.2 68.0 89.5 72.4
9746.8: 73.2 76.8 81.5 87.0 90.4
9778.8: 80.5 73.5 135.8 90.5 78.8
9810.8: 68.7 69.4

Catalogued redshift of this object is 0.20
